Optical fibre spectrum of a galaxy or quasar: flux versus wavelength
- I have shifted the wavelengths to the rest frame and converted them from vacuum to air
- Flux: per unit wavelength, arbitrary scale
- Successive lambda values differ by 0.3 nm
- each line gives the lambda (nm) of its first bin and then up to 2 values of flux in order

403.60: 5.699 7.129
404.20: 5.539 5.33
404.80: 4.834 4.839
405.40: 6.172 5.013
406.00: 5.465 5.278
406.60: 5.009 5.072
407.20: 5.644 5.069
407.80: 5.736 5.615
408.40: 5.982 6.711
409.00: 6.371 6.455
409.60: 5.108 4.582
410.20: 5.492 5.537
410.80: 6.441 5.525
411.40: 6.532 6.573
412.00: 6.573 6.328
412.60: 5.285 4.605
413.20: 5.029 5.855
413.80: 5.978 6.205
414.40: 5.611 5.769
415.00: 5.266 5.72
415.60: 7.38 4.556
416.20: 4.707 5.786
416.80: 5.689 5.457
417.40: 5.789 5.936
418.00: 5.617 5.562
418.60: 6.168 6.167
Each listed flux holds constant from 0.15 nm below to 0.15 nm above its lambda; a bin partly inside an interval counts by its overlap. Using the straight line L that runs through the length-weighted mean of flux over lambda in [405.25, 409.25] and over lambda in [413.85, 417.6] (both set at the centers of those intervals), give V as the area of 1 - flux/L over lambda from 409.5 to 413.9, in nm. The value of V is -0.030 nm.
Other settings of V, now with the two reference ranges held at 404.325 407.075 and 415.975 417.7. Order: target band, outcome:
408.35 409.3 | -0.20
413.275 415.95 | -0.20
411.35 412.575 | -0.23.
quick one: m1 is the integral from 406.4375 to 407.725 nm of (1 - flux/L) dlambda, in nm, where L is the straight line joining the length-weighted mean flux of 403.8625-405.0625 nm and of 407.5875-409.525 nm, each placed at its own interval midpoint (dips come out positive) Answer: 0.14 nm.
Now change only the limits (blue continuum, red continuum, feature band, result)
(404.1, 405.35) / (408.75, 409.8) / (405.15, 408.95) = 0.03 nm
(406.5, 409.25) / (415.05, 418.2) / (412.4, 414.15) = 0.06 nm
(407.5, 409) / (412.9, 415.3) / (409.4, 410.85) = 0.11 nm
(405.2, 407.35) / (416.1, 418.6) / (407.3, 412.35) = -0.43 nm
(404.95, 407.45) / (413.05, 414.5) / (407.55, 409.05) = -0.16 nm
